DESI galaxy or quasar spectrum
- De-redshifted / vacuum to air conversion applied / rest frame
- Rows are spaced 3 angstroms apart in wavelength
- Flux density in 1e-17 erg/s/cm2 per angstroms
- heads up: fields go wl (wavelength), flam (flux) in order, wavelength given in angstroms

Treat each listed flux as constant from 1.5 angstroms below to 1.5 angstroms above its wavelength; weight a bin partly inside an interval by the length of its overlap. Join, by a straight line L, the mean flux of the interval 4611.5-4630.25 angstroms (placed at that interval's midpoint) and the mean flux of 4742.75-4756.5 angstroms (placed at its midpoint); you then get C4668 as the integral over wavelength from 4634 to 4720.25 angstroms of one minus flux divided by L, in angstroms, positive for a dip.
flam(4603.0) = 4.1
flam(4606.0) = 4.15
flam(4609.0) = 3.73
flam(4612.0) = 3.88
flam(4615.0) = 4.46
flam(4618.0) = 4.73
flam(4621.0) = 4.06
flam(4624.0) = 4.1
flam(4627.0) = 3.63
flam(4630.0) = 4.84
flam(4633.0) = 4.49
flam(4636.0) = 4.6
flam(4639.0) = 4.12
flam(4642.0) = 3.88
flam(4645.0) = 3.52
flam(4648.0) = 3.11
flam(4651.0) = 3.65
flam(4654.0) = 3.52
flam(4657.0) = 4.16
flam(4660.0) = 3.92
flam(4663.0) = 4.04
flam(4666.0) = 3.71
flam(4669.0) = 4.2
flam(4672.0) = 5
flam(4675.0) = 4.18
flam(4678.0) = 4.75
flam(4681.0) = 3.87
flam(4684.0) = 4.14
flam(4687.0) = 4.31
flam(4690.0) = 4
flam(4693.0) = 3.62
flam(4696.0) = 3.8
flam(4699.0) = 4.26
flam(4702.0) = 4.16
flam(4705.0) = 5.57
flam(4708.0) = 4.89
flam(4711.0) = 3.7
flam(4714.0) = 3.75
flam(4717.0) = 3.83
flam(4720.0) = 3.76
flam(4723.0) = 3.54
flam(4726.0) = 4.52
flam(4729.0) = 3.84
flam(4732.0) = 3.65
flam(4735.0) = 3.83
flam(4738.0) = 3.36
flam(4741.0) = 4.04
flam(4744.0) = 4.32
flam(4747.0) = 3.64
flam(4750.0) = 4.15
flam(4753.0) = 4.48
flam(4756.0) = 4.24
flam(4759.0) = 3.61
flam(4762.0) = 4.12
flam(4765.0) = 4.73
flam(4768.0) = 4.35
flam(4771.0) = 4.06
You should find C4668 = 2.4 angstroms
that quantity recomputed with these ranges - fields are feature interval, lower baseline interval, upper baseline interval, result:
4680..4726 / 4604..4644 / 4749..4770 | 1.3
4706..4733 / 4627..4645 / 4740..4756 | 1.2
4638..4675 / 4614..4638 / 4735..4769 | 3.3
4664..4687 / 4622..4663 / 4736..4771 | -1.5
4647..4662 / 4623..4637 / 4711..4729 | 1.8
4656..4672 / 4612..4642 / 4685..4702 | 0.2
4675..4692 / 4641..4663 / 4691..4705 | -0.8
